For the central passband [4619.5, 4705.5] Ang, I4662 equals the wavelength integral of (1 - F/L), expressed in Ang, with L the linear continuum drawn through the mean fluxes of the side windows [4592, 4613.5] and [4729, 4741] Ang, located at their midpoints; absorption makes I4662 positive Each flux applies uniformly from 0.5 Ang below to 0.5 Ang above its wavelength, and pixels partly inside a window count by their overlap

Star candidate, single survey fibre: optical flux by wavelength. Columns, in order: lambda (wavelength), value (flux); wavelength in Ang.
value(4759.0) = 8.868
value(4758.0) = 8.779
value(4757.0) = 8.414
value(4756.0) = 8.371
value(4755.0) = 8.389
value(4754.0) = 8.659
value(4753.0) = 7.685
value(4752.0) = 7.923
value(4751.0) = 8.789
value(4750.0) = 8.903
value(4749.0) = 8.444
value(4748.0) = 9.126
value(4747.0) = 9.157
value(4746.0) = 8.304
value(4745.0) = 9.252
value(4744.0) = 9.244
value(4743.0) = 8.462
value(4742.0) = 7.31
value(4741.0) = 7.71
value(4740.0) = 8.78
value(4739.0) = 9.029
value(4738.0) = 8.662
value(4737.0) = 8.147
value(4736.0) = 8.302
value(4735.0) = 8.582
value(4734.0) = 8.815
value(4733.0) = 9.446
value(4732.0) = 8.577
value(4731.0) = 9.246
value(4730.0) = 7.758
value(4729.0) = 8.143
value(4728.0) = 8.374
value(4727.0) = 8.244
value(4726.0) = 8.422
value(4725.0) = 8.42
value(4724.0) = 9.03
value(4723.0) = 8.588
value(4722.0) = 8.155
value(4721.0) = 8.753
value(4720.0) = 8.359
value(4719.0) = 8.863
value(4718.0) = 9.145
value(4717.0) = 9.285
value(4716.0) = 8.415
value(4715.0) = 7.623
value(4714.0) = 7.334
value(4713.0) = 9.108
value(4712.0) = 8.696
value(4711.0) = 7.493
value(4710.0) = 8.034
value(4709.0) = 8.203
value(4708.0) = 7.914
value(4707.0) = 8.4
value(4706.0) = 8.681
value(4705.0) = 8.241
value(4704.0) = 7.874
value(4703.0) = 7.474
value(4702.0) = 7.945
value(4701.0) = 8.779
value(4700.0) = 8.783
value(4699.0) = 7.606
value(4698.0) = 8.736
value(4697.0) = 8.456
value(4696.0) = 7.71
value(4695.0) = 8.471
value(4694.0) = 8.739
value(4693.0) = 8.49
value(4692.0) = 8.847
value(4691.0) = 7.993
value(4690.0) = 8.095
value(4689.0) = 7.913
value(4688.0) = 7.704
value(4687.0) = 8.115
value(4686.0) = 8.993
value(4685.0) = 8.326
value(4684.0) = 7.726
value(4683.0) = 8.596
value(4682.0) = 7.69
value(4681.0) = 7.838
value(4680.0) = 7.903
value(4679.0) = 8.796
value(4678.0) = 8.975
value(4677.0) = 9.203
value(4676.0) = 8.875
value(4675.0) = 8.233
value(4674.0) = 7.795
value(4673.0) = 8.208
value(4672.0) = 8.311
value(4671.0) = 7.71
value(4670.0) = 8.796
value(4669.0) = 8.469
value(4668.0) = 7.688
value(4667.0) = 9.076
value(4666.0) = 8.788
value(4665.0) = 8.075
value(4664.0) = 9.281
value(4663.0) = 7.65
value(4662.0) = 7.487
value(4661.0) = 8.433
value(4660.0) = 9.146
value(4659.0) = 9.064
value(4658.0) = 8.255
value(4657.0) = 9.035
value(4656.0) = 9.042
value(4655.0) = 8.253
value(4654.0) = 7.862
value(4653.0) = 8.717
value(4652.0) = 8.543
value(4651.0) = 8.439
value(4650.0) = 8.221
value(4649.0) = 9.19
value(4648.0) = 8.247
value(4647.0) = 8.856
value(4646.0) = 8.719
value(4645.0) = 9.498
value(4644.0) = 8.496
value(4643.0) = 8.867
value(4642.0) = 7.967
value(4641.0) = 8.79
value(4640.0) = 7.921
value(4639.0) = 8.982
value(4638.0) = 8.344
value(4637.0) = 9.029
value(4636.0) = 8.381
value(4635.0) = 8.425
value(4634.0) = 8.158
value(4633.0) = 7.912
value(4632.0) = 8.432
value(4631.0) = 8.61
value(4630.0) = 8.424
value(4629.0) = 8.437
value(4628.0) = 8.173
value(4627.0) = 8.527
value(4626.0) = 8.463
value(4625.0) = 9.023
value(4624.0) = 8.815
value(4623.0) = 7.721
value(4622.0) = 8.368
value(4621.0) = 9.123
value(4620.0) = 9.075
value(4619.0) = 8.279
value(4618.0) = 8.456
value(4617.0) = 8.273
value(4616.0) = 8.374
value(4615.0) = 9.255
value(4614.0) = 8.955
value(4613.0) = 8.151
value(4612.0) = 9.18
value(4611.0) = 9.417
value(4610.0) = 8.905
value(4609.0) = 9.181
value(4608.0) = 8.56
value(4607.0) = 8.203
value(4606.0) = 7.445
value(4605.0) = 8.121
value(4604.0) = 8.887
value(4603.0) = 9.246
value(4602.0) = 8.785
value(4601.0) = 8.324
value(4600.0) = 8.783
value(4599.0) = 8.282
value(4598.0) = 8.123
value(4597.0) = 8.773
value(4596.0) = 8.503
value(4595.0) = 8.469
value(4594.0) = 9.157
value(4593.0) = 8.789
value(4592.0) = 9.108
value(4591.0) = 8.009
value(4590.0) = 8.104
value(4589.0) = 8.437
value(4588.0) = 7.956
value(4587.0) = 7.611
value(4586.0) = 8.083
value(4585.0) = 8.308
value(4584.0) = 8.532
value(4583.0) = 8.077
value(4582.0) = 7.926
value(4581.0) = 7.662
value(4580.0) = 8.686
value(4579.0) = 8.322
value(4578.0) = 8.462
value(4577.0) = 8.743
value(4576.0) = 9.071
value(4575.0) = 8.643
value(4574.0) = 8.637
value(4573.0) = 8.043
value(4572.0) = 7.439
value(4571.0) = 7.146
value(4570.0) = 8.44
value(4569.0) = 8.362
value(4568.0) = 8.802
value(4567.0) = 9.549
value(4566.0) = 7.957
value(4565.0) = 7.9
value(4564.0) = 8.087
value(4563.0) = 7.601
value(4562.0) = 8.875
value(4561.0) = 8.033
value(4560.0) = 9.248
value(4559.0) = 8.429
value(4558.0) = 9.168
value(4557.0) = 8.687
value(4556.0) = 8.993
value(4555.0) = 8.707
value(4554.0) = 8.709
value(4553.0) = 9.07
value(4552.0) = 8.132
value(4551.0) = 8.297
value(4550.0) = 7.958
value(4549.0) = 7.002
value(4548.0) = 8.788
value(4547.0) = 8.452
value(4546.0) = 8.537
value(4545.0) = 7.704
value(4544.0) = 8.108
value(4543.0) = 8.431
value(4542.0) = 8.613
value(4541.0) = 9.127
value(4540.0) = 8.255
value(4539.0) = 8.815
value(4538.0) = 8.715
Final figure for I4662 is 2.02 Ang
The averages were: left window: 8.64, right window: 8.61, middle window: 8.42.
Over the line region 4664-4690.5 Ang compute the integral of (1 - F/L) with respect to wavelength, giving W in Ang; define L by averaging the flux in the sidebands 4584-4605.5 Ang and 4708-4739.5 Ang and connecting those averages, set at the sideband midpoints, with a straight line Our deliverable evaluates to 0.5 Ang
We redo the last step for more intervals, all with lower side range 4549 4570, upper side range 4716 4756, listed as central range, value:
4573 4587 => 0.24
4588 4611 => -0.14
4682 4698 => 0.52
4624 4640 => 0.08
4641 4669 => -0.07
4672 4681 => 0.10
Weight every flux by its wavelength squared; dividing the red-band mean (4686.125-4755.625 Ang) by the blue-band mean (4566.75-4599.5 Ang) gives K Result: 1.07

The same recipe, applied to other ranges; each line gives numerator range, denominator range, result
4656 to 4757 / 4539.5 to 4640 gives 1.05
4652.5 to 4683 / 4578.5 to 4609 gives 1.04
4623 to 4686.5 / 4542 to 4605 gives 1.04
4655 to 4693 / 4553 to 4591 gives 1.05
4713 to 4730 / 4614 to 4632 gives 1.03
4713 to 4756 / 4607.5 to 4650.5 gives 1.04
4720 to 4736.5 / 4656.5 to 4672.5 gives 1.04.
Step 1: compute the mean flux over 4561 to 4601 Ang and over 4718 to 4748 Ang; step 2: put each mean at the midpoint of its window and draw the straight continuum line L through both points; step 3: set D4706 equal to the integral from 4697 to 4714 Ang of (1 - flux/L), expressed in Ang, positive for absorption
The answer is 0.6 Ang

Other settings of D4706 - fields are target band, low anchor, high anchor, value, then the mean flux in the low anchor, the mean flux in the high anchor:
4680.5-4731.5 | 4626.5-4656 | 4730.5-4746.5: 1.60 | 8.51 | 8.62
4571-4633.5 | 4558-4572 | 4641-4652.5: 0.06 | 8.34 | 8.65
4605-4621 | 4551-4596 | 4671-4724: -0.50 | 8.41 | 8.32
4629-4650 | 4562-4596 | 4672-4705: -0.65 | 8.32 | 8.28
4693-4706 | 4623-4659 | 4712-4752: 0.45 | 8.54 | 8.57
